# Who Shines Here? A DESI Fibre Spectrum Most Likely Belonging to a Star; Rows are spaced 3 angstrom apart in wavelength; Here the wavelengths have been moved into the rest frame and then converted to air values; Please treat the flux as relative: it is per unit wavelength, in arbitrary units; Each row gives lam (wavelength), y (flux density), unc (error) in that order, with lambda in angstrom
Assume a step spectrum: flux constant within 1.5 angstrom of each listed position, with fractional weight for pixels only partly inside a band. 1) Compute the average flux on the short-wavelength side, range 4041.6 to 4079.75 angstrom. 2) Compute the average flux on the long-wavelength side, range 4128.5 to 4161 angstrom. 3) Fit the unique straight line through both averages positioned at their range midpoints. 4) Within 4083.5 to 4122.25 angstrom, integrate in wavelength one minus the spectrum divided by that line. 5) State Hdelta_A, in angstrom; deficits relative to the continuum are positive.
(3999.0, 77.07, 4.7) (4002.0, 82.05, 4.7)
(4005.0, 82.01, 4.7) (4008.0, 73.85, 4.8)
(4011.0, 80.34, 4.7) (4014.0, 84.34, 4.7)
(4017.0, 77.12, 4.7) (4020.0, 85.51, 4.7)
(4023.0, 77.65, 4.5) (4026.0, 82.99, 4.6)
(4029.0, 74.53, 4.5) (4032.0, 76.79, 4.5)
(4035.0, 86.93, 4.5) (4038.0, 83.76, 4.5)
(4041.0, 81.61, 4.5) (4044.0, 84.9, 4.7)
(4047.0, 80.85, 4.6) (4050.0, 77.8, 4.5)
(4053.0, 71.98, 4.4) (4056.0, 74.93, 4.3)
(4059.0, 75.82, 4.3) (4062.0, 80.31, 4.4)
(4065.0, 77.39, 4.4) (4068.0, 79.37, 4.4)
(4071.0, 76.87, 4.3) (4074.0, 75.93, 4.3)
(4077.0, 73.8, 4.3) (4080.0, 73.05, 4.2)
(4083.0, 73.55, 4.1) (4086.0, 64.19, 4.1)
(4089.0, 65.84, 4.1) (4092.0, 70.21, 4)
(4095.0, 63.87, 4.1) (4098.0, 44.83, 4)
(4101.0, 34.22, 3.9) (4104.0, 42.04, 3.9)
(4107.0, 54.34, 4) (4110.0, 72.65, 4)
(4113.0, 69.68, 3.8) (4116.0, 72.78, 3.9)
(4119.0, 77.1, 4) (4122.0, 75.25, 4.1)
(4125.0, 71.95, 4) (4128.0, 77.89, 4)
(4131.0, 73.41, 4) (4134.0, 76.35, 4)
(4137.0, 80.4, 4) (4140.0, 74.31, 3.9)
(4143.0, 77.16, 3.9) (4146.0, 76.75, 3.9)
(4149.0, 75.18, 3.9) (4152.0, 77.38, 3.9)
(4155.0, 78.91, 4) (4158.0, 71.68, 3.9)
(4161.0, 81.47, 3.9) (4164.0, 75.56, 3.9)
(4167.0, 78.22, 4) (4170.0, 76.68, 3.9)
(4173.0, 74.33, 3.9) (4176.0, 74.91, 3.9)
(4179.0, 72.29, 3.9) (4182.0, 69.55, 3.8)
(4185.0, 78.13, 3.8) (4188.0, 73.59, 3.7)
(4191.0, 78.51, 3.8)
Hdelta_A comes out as 7.55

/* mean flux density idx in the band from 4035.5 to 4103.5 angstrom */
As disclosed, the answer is 71.8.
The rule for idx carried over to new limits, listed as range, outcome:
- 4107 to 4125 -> 71.8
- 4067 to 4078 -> 76.5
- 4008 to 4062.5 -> 79.7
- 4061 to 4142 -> 69.3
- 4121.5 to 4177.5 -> 76.2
